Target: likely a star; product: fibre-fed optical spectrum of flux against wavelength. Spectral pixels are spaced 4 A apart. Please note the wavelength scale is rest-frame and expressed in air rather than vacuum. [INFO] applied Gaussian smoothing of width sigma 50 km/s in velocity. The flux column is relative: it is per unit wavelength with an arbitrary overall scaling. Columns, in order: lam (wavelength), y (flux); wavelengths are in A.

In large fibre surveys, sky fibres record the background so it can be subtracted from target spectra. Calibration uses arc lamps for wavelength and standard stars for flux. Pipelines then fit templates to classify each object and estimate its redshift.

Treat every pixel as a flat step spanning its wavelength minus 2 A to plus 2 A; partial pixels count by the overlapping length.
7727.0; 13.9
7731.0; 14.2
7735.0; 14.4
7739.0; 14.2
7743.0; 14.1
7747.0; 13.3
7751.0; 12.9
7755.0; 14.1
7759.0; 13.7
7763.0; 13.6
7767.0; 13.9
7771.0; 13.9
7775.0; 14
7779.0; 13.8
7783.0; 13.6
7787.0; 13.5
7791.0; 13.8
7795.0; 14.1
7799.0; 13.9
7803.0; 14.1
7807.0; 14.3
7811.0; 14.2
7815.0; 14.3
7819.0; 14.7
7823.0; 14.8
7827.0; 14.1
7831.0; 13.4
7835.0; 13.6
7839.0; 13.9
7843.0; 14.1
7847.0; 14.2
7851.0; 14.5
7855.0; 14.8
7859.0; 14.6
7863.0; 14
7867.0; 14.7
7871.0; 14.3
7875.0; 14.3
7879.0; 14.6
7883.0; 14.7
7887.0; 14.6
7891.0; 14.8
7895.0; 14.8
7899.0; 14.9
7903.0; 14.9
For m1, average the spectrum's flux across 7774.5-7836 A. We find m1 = 14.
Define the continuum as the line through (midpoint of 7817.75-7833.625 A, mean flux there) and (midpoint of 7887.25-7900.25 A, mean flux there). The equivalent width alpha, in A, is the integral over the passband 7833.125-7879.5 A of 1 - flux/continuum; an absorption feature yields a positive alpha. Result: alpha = 0.6 A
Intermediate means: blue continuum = 14.2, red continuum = 14.8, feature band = 14.3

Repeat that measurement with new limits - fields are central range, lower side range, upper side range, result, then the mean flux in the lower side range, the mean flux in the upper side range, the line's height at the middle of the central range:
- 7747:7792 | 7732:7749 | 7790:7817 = 1.2 A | 14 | 14.1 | 14.1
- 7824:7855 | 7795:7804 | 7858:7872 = 0.4 A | 14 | 14.4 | 14.2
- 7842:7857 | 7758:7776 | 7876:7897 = 0.0 A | 13.8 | 14.7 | 14.4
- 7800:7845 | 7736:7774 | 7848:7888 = 0.2 A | 13.8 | 14.5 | 14.2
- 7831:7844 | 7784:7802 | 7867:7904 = 0.4 A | 13.8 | 14.7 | 14.2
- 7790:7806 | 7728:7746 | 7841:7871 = 0.3 A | 14.2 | 14.4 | 14.3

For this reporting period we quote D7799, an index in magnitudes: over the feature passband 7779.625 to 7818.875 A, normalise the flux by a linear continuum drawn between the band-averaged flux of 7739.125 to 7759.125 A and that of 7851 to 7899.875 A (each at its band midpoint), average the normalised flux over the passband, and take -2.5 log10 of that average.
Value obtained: 0.002 mag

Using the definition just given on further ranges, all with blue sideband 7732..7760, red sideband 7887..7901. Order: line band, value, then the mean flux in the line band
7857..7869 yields 0.01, 14.4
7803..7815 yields 0.00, 14.2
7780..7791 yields 0.04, 13.6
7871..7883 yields 0.02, 14.5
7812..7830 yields -0.01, 14.4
